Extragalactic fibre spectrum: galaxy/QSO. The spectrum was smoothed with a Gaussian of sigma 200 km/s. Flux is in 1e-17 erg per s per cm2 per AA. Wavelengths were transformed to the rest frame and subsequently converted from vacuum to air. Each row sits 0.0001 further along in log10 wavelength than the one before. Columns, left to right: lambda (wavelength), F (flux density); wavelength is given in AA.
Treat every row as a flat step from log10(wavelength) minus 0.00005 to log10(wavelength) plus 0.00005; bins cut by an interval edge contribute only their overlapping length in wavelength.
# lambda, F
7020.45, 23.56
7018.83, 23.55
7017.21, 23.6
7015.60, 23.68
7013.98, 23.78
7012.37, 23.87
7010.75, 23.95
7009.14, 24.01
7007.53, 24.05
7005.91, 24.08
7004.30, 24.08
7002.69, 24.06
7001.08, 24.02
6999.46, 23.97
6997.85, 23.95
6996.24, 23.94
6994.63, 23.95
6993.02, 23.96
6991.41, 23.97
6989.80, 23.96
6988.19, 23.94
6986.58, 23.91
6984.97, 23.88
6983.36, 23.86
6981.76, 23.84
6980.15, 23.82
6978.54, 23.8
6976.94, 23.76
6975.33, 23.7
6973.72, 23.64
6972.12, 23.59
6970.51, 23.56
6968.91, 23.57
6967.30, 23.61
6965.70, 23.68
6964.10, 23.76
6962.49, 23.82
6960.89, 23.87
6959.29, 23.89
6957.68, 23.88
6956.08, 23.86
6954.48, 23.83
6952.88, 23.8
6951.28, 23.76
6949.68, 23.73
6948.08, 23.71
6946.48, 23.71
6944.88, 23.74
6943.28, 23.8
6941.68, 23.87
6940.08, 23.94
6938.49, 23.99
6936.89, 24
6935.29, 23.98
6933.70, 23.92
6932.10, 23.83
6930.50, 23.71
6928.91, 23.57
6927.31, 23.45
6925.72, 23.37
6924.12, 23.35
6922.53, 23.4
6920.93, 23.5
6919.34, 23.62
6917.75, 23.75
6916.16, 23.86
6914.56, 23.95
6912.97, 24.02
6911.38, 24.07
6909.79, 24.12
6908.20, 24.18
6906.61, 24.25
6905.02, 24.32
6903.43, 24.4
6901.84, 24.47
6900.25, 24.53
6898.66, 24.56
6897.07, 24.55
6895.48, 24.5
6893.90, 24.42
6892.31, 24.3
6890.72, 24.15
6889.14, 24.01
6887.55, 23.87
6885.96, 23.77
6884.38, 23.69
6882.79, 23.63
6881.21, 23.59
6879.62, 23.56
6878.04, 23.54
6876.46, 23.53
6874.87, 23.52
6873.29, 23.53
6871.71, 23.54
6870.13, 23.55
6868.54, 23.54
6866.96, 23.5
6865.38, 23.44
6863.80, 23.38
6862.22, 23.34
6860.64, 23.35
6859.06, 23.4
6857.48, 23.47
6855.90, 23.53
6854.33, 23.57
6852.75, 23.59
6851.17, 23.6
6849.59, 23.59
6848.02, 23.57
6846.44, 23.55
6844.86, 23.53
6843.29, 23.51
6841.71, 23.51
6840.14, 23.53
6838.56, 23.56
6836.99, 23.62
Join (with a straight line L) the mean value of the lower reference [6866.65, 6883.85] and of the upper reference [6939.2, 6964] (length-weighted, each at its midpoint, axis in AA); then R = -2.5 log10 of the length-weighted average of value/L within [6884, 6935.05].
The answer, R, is -0.01 mag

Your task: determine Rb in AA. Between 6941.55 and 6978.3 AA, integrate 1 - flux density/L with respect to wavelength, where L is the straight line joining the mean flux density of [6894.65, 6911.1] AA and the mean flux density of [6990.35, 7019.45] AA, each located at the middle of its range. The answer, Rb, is 0.6 AA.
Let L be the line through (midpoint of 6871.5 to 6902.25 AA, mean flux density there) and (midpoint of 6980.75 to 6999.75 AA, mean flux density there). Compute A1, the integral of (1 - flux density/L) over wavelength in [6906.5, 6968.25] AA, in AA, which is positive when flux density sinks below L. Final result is 0.4 AA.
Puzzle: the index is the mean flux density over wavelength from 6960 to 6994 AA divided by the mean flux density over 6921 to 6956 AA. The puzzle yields 1.0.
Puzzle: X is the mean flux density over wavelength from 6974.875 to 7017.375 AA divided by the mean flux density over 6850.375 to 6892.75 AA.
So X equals 1.0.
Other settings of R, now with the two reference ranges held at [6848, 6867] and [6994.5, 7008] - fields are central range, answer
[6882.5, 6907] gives -0.03 mag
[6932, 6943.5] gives -0.01 mag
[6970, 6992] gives 0.01 mag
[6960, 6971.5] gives 0.01 mag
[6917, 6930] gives 0.01 mag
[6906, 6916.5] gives -0.02 mag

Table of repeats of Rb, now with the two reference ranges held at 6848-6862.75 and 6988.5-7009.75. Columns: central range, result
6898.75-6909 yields -0.30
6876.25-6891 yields -0.08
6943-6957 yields 0.04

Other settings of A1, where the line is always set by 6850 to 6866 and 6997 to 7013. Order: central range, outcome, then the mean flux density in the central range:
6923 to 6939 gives 0.0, 23.7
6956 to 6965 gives 0.0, 23.8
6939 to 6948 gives 0.0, 23.8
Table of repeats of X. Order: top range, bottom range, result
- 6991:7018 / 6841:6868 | 1.02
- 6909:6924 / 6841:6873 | 1.01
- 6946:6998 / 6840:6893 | 1.01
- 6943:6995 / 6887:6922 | 0.99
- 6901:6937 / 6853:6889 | 1.01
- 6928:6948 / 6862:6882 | 1.01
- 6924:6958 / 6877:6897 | 0.99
